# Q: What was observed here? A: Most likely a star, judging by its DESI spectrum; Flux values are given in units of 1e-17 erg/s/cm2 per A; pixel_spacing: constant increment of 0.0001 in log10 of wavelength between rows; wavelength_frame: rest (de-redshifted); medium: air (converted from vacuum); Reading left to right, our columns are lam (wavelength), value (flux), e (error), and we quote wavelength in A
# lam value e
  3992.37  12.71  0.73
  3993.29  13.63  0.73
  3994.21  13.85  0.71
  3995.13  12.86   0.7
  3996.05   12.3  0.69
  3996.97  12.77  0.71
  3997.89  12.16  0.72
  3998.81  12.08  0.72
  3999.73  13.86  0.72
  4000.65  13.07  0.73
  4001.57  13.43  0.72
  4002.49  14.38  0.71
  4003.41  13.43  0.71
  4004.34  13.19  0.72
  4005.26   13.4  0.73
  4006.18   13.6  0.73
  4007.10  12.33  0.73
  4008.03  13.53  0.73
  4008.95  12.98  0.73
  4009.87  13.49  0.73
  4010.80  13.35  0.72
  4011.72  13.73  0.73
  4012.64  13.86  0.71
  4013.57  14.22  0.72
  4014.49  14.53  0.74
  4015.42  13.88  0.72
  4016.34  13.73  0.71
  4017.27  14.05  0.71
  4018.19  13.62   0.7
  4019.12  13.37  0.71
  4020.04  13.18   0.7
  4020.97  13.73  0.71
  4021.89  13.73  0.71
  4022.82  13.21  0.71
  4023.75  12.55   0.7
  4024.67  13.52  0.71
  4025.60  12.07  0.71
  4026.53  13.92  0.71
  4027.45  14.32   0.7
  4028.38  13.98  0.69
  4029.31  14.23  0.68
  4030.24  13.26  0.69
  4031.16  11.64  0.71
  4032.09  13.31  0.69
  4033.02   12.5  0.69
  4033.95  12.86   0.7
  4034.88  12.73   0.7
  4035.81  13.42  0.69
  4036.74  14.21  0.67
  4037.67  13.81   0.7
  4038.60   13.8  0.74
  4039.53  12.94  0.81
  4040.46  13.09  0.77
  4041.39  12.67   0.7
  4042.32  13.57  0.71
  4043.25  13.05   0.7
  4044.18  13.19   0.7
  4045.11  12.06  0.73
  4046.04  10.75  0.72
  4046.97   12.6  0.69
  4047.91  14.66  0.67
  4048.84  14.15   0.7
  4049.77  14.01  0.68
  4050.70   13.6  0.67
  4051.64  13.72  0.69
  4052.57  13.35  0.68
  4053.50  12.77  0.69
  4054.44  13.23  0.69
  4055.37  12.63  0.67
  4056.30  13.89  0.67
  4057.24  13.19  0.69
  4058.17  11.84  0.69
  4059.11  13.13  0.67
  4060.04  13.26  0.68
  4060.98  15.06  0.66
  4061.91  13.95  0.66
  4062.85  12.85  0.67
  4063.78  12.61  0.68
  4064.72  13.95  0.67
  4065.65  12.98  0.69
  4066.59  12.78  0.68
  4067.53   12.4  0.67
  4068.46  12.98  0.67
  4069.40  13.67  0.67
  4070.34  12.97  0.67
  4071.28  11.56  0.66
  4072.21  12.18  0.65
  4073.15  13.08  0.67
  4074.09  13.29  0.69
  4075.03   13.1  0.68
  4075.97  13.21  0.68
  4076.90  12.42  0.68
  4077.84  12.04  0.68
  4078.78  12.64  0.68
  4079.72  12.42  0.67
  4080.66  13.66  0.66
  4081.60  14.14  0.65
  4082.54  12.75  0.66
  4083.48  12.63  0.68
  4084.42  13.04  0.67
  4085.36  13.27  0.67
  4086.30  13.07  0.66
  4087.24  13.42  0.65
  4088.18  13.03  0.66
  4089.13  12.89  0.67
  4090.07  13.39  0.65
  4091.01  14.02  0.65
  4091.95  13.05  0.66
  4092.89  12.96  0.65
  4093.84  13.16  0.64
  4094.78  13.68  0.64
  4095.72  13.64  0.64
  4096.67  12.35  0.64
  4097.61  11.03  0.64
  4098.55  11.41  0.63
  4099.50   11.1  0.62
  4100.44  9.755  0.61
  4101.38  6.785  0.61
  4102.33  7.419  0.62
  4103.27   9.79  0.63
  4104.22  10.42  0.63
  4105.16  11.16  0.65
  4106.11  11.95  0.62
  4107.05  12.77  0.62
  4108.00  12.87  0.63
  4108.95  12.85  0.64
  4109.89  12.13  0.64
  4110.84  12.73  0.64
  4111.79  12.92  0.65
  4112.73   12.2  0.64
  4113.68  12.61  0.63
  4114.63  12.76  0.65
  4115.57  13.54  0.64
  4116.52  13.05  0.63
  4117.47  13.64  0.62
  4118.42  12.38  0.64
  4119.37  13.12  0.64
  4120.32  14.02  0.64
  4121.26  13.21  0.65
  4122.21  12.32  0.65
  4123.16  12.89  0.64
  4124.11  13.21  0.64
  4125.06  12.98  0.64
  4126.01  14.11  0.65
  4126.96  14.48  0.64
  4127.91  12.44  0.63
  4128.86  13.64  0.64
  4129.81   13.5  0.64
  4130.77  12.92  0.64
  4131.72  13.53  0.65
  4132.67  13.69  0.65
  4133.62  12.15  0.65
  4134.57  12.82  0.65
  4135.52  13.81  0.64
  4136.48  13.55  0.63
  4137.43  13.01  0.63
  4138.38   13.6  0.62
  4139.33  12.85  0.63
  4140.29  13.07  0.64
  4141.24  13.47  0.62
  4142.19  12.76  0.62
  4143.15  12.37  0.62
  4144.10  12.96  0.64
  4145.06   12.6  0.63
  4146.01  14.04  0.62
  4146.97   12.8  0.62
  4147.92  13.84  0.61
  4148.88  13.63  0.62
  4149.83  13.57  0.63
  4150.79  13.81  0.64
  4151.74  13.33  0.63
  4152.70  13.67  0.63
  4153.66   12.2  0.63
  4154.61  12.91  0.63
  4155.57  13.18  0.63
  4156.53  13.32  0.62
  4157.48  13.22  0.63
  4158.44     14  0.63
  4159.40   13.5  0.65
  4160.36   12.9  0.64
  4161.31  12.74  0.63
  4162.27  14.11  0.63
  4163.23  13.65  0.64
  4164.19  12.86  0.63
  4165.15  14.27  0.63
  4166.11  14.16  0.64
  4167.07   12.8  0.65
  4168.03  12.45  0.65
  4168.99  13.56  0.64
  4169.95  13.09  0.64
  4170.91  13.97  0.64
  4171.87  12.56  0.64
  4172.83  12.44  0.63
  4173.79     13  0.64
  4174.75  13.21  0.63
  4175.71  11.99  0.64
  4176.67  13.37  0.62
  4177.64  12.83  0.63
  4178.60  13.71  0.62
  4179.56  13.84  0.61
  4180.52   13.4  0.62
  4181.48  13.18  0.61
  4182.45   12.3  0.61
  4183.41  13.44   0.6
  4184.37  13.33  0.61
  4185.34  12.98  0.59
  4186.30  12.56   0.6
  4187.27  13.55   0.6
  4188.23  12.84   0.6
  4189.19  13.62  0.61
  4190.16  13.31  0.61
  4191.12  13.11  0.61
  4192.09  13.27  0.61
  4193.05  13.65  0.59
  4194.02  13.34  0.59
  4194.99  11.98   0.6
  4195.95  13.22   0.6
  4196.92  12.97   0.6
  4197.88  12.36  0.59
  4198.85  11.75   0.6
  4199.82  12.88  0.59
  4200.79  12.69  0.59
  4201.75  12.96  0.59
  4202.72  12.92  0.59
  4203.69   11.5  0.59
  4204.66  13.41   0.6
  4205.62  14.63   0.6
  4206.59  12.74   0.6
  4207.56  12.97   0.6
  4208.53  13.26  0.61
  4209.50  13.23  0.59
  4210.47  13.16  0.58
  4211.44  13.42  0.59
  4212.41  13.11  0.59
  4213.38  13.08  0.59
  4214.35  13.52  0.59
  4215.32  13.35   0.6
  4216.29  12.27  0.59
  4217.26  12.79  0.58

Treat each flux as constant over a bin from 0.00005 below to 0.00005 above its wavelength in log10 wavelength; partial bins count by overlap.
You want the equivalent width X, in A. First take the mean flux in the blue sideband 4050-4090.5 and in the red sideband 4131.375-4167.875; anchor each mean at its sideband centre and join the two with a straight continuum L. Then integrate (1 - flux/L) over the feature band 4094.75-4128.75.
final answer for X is 2.5 A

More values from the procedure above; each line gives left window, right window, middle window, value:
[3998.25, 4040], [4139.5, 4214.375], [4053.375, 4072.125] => 0.4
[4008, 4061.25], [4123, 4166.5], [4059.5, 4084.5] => 0.6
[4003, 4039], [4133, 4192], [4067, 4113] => 3.3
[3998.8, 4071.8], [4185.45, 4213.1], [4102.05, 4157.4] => 1.0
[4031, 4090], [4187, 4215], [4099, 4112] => 2.0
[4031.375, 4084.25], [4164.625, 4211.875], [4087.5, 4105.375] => 1.9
